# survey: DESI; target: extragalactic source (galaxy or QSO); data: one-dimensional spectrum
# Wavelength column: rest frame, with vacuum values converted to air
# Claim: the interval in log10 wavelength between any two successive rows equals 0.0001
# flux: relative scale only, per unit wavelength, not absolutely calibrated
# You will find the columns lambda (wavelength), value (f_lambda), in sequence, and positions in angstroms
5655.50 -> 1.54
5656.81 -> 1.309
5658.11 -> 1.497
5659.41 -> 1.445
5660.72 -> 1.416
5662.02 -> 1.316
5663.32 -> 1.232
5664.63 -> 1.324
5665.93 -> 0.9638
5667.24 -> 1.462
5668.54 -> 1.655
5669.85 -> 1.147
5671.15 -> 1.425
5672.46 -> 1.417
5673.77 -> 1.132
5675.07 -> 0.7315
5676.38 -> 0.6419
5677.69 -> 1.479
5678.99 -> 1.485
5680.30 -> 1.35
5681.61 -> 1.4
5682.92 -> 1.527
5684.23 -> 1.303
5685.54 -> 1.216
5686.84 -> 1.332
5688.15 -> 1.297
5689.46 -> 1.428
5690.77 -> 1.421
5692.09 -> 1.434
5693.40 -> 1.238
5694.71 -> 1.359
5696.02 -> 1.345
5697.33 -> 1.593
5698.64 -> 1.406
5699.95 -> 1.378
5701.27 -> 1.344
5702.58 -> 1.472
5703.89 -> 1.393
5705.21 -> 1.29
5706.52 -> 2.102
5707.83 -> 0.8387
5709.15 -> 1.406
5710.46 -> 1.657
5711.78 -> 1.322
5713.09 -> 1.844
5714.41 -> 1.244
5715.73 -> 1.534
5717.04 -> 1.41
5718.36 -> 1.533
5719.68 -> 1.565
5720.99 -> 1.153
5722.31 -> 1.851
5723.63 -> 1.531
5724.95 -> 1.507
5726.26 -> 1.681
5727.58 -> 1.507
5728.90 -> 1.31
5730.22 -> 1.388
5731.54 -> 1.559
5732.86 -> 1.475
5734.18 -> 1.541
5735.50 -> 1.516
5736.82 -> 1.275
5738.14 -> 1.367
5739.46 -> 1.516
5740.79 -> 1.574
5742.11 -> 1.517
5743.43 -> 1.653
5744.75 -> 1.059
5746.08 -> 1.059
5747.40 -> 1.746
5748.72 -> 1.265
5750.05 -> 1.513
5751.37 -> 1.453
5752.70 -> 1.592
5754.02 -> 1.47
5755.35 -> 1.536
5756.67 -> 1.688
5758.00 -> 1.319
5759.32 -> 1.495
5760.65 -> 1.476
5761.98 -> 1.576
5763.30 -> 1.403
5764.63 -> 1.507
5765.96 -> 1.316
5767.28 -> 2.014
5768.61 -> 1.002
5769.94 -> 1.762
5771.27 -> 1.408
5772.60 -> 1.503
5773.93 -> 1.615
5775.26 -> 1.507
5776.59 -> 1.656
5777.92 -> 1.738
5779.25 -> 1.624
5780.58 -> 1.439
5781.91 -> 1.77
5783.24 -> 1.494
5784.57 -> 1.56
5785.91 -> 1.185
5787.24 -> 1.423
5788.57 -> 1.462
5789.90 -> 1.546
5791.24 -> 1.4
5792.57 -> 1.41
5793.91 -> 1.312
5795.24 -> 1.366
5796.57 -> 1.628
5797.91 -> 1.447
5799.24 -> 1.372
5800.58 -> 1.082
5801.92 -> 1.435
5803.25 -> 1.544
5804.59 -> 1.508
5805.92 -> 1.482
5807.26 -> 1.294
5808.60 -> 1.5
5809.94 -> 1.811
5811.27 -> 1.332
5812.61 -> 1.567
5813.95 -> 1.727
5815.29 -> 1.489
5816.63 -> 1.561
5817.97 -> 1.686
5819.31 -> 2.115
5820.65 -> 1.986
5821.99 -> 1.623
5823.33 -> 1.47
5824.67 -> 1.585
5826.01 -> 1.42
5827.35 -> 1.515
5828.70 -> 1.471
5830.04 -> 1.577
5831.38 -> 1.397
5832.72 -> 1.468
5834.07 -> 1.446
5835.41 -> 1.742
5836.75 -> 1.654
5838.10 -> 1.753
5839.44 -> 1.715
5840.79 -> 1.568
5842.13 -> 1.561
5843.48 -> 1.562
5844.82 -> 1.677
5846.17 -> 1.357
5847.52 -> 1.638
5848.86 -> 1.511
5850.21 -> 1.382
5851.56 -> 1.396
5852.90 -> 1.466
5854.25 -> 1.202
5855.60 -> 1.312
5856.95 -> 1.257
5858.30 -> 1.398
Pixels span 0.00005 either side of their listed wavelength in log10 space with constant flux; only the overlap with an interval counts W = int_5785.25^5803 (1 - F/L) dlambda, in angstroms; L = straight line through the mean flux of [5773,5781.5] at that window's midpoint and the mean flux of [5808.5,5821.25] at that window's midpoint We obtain 2.64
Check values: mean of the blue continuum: 1.6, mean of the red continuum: 1.68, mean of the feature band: 1.39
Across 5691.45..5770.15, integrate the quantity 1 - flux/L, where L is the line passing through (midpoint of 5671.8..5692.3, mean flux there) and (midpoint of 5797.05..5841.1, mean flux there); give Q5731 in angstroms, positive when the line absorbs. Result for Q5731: -4.8 angstroms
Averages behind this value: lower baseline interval 1.28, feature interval 1.46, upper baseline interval 1.56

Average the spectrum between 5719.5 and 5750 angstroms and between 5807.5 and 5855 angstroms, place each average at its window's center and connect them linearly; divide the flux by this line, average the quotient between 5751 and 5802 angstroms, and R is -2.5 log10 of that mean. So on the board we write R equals 0.01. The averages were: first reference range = 1.46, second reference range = 1.57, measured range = 1.49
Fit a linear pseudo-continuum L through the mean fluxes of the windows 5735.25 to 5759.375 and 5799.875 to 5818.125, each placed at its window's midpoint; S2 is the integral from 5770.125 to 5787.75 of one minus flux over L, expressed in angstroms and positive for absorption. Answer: -0.8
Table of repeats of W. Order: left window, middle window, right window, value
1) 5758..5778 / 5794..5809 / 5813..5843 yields 1.47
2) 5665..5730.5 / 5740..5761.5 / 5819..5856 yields -0.20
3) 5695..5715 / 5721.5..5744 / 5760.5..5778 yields -0.51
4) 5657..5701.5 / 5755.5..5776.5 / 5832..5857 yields -1.26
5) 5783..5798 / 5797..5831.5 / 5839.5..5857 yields -2.21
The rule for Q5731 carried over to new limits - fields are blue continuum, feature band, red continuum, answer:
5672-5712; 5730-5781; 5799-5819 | -2.1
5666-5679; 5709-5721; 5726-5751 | -1.0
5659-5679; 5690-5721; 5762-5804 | -2.4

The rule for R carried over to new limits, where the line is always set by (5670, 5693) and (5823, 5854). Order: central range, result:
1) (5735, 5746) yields -0.02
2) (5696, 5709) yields -0.08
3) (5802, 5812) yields -0.01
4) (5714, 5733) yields -0.10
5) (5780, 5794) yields -0.01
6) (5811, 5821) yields -0.13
